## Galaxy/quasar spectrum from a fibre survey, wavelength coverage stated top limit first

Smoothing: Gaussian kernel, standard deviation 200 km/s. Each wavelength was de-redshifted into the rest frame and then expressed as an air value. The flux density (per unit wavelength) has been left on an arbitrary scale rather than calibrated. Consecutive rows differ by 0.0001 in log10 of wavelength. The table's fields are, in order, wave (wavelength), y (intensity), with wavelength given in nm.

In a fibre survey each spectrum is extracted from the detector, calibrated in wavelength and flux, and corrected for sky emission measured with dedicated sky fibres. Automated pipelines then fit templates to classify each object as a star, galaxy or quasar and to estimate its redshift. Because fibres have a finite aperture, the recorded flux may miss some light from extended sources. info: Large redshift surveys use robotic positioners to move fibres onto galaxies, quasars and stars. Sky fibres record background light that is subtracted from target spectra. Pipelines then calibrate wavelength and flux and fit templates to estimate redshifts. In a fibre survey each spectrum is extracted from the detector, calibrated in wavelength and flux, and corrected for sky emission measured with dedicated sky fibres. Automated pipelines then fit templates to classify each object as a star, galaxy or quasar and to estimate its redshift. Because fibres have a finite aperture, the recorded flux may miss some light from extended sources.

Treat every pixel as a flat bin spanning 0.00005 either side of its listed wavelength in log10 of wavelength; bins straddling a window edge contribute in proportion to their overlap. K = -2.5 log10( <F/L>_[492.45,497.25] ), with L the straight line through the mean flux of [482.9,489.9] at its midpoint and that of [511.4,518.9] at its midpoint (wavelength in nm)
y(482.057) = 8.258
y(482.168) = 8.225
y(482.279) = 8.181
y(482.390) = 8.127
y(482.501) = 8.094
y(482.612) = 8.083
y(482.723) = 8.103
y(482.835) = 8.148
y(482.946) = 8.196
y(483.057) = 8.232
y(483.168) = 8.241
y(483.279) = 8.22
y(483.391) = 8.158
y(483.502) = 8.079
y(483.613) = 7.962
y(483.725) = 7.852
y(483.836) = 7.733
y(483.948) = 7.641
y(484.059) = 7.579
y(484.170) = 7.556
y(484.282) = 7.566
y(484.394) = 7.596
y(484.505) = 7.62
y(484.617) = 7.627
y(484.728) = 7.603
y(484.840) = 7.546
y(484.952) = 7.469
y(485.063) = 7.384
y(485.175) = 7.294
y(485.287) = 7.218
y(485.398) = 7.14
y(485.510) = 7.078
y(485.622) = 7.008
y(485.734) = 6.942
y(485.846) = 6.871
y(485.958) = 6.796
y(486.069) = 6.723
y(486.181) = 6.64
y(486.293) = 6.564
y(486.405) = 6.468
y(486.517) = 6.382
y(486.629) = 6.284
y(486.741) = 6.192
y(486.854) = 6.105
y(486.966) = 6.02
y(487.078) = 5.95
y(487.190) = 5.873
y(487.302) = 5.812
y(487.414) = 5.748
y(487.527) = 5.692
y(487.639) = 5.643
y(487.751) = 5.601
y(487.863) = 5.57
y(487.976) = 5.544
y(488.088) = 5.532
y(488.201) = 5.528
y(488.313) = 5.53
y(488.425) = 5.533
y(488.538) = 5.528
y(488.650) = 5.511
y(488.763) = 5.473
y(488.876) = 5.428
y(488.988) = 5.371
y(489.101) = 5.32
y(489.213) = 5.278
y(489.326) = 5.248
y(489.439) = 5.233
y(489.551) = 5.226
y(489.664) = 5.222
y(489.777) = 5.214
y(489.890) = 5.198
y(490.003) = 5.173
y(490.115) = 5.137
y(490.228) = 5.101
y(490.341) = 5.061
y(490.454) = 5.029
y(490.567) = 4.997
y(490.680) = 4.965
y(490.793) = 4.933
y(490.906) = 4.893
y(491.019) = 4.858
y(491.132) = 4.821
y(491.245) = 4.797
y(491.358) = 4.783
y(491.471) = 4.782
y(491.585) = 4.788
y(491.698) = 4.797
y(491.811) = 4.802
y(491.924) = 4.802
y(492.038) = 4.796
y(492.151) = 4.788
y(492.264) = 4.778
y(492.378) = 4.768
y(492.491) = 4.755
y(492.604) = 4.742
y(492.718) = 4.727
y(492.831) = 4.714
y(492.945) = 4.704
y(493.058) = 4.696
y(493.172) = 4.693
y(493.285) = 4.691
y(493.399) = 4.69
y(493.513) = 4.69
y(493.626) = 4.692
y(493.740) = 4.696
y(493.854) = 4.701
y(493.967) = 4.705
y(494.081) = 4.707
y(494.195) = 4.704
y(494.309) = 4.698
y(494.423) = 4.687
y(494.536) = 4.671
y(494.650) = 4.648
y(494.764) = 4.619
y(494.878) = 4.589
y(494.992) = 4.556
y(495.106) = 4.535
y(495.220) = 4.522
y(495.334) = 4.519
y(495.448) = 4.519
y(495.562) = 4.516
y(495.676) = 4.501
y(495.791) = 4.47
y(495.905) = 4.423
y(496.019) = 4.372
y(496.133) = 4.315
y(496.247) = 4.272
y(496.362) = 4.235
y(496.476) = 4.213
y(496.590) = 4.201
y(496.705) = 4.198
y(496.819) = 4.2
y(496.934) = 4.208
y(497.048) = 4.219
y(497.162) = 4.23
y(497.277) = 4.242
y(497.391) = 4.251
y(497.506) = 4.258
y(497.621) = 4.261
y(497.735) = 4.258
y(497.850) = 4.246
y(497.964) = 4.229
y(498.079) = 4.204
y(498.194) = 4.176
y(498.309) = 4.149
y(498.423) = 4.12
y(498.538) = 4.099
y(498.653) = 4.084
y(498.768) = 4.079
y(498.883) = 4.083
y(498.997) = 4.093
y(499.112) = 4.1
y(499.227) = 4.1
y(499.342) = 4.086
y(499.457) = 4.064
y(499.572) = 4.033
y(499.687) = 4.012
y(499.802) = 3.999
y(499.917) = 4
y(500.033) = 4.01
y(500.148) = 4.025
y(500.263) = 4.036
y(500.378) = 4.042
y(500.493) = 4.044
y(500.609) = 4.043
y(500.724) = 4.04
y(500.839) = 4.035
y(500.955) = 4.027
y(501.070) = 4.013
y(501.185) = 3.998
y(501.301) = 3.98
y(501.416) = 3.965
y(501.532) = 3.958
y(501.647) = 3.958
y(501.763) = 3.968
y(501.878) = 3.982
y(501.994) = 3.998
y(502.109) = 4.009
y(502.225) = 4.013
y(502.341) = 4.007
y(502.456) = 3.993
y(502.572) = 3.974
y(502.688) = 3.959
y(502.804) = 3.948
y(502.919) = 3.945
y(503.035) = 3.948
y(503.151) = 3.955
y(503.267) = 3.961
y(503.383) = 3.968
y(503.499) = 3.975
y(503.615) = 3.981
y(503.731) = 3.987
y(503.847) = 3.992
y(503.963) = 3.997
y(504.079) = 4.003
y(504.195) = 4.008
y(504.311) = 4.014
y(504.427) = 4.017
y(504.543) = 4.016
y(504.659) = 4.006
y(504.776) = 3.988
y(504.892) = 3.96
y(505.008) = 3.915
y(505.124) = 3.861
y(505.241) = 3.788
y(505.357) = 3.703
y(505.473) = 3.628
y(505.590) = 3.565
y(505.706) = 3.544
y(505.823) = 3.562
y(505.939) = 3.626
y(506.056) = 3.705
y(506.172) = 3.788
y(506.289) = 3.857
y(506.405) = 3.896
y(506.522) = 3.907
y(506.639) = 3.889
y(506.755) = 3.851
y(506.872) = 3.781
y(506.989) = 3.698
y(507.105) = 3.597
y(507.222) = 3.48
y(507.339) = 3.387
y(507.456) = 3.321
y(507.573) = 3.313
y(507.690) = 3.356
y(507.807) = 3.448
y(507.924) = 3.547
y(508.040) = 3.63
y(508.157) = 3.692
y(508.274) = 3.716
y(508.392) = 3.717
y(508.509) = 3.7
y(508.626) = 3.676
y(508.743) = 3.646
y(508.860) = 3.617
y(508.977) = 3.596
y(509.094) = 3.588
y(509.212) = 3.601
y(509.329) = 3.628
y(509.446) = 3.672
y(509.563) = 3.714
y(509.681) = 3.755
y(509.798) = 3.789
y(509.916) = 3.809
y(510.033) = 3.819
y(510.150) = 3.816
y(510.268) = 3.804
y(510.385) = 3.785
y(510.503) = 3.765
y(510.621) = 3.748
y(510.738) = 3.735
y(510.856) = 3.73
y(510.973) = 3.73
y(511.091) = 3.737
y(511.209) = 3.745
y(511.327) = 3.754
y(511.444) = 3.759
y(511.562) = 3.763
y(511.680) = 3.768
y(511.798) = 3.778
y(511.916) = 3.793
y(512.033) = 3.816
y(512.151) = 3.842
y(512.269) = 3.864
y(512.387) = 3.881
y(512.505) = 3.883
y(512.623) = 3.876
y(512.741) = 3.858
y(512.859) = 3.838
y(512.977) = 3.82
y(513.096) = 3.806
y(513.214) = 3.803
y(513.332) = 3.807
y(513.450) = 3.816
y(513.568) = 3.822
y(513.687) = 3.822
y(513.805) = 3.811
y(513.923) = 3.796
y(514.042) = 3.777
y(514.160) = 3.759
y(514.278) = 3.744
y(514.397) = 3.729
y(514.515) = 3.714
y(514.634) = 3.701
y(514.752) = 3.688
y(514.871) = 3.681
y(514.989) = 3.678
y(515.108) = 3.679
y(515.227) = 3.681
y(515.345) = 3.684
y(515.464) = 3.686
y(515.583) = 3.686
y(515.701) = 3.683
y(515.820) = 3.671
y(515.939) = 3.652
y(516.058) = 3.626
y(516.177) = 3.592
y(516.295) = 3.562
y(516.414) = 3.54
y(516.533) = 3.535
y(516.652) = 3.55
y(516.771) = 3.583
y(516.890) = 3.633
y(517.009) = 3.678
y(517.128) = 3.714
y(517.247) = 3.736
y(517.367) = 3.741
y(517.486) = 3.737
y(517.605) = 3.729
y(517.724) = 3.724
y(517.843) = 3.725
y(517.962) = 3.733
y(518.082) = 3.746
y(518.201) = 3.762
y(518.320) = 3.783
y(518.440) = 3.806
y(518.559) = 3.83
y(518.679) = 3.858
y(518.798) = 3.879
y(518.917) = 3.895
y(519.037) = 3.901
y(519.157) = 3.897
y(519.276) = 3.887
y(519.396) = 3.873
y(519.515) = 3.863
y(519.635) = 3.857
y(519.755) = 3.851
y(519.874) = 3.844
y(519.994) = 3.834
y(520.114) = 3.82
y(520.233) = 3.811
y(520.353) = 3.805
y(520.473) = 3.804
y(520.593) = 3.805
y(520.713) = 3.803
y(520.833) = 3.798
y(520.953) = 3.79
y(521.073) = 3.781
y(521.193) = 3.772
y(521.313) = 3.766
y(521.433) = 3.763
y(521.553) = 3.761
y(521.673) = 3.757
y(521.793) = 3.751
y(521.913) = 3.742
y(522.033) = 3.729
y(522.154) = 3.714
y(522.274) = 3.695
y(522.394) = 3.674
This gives 0.25 mag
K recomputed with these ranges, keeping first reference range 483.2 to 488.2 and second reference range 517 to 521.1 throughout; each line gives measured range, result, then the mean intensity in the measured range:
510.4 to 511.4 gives 0.21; 3.74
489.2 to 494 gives 0.28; 4.88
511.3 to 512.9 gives 0.16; 3.82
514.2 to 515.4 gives 0.14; 3.7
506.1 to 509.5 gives 0.31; 3.64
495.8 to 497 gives 0.35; 4.27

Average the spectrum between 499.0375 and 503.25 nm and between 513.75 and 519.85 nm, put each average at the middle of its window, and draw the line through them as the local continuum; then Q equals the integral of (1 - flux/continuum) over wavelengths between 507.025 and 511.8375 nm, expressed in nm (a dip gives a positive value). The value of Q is 0.25 nm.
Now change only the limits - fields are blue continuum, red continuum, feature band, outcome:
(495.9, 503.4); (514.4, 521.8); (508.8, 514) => 0.13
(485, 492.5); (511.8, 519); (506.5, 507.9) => 0.24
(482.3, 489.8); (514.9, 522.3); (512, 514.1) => 0.21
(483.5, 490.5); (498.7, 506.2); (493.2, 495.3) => 0.22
